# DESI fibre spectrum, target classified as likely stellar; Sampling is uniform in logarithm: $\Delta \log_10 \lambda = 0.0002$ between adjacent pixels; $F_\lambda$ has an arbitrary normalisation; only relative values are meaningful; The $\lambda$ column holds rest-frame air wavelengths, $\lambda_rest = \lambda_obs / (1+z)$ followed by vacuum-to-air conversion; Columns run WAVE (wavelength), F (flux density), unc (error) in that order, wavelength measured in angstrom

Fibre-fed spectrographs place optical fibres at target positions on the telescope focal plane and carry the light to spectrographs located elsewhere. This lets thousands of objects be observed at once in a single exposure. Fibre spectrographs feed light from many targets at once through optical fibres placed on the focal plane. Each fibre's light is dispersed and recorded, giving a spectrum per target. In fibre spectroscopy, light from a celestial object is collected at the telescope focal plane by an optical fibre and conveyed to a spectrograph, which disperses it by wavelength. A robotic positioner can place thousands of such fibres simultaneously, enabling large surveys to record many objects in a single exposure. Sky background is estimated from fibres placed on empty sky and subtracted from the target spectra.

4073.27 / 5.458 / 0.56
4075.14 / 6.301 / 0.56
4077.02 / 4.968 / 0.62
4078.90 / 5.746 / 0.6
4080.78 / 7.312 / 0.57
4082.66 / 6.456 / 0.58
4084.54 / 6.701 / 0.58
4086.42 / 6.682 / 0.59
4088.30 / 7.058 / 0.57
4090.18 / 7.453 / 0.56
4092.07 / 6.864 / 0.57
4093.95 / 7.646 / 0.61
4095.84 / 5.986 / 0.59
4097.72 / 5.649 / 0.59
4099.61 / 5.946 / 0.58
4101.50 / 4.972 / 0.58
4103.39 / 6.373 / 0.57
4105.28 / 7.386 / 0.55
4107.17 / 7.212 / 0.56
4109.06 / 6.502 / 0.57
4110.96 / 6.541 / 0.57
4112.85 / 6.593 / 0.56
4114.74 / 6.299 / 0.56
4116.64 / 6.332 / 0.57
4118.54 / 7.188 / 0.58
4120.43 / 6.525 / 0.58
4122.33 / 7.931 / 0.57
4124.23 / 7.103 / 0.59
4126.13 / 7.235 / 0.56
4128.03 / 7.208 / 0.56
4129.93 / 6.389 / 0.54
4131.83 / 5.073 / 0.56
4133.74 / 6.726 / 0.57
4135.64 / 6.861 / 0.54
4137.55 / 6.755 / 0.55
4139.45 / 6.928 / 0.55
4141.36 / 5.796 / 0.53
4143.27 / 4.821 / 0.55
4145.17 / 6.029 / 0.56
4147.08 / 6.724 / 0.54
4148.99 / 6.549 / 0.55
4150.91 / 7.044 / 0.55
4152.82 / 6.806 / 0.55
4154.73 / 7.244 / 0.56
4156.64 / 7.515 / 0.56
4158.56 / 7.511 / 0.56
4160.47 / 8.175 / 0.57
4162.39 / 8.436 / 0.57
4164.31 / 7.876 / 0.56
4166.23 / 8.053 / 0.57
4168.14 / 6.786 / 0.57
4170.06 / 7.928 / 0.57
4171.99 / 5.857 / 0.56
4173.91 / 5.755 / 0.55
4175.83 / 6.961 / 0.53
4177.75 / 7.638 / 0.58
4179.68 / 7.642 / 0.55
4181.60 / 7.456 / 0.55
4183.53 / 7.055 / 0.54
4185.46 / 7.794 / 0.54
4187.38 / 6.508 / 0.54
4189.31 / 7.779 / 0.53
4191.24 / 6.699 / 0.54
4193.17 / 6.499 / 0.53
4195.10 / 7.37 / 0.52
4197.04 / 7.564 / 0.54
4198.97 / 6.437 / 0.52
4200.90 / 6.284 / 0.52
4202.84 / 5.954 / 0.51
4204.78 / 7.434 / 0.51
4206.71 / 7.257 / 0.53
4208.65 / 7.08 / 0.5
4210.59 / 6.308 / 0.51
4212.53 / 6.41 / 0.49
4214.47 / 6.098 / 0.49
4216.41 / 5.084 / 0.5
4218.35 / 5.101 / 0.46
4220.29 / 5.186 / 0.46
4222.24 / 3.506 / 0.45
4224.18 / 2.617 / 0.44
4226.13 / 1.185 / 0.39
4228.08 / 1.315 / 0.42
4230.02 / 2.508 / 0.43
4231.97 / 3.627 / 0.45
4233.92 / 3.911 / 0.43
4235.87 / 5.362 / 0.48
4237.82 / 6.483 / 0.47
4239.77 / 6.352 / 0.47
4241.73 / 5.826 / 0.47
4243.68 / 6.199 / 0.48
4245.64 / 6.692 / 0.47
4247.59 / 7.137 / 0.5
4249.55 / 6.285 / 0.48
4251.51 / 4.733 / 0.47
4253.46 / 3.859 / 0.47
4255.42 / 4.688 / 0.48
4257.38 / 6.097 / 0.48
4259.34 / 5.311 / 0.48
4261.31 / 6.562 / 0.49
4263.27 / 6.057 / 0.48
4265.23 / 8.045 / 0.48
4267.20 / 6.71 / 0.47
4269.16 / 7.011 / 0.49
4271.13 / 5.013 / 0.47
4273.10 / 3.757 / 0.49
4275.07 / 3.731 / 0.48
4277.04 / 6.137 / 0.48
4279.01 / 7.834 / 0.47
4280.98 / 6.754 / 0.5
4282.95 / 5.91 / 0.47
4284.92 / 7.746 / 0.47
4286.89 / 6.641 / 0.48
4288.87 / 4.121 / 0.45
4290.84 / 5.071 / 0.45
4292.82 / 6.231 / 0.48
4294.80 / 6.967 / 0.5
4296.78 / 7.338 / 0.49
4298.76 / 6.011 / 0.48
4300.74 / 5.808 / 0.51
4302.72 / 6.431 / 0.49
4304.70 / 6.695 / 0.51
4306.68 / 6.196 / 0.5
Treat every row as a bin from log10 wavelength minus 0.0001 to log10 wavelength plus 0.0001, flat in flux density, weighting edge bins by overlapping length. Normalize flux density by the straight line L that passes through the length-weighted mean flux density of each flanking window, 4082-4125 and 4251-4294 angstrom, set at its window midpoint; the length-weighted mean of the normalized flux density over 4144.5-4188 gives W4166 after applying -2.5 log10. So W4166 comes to -0.14 mag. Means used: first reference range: 6.67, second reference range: 5.84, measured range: 7.2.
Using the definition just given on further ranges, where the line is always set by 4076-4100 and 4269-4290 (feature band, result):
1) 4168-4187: -0.15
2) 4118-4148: -0.04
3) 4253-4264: 0.08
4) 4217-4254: 0.27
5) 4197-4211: -0.11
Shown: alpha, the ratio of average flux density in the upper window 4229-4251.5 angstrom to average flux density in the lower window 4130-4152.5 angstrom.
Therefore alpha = 0.9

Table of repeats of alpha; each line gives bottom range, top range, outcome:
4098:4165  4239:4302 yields 0.89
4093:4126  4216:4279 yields 0.77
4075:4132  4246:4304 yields 0.91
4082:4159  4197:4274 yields 0.82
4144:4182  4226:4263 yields 0.70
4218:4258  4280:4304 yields 1.34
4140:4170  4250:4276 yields 0.78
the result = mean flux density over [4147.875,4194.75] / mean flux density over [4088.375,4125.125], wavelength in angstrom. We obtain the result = 1.08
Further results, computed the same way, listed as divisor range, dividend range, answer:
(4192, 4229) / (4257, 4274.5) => 1.09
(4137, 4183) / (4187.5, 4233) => 0.78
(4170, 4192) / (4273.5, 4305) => 0.87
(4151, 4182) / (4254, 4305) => 0.83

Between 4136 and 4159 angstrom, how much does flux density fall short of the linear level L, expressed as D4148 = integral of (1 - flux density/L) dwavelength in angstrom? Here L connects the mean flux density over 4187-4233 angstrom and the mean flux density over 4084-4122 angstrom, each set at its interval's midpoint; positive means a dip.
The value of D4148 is -1.86 angstrom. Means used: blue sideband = 6.62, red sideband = 5.47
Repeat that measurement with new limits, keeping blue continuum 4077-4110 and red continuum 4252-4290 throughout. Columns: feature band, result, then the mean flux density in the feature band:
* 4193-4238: 6.4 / 5.23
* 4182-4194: -1.7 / 7.08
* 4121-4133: -0.7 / 6.81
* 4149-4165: -3.1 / 7.51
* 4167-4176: -0.6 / 6.66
